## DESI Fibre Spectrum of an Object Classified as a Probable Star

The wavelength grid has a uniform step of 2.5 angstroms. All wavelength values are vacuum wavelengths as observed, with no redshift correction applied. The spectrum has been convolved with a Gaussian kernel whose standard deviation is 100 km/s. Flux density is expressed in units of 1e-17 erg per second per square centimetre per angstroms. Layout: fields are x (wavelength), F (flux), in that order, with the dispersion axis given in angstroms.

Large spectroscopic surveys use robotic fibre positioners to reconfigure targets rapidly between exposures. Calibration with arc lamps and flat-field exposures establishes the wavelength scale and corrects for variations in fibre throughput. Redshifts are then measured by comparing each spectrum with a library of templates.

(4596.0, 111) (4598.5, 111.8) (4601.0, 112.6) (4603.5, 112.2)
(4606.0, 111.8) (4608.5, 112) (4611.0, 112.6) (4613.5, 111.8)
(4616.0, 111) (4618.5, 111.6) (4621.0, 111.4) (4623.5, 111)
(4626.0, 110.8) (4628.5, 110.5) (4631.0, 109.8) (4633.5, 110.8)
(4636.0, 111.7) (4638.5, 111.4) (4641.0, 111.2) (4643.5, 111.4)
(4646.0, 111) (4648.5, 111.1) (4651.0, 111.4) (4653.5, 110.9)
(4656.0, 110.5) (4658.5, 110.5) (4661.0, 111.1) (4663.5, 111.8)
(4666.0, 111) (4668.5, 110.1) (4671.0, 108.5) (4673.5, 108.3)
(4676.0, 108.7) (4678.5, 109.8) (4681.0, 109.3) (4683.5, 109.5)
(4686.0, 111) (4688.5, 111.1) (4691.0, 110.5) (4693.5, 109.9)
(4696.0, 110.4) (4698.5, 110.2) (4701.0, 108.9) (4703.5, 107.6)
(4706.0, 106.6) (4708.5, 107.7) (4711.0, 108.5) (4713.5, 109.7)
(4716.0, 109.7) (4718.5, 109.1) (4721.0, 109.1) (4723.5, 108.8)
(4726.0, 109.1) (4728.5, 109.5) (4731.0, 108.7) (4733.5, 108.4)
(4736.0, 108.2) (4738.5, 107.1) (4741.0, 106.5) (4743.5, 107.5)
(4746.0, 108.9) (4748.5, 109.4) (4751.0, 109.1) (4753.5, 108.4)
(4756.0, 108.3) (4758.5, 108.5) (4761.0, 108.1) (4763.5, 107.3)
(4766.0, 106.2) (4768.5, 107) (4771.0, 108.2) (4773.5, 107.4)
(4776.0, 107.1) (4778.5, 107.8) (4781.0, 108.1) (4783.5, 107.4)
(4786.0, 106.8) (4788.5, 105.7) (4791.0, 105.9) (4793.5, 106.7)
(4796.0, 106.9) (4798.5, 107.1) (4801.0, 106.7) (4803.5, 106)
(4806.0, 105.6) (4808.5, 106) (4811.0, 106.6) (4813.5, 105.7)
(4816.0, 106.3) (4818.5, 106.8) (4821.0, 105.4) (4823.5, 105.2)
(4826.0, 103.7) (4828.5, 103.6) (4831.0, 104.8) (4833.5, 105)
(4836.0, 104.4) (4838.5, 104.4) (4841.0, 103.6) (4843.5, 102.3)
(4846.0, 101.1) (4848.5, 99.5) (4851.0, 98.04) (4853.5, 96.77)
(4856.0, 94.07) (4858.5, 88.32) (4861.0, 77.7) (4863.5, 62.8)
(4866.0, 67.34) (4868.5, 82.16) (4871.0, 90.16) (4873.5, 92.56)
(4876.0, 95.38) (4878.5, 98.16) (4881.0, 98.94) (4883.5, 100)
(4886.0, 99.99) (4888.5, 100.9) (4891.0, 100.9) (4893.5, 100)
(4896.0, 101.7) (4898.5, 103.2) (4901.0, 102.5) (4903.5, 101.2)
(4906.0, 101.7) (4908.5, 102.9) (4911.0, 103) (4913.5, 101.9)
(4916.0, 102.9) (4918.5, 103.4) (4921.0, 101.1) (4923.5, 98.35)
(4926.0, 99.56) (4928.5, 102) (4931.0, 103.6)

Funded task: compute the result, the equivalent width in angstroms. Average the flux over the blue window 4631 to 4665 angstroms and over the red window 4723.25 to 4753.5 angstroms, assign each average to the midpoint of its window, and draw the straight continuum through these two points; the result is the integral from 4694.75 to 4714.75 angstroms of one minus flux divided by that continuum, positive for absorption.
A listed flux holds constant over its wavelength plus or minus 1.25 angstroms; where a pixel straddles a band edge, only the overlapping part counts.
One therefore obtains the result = 0.1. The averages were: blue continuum 111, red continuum 108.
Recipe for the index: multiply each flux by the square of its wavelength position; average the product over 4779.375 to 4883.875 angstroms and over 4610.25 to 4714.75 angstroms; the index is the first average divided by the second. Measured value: 0.97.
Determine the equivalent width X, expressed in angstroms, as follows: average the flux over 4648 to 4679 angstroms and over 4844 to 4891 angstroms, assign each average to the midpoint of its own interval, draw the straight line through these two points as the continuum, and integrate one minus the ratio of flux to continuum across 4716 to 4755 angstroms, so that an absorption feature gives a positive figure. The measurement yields -1.81 angstroms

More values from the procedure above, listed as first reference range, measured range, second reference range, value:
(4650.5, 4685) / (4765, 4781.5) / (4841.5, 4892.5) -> -1.08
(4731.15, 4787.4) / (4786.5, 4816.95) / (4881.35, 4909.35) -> -0.15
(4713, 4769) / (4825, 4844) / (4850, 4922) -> -0.76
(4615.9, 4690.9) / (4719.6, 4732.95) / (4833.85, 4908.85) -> -0.43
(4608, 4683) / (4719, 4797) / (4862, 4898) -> -4.54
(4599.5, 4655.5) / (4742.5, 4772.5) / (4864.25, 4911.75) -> -1.18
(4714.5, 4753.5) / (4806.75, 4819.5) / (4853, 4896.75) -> -0.95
